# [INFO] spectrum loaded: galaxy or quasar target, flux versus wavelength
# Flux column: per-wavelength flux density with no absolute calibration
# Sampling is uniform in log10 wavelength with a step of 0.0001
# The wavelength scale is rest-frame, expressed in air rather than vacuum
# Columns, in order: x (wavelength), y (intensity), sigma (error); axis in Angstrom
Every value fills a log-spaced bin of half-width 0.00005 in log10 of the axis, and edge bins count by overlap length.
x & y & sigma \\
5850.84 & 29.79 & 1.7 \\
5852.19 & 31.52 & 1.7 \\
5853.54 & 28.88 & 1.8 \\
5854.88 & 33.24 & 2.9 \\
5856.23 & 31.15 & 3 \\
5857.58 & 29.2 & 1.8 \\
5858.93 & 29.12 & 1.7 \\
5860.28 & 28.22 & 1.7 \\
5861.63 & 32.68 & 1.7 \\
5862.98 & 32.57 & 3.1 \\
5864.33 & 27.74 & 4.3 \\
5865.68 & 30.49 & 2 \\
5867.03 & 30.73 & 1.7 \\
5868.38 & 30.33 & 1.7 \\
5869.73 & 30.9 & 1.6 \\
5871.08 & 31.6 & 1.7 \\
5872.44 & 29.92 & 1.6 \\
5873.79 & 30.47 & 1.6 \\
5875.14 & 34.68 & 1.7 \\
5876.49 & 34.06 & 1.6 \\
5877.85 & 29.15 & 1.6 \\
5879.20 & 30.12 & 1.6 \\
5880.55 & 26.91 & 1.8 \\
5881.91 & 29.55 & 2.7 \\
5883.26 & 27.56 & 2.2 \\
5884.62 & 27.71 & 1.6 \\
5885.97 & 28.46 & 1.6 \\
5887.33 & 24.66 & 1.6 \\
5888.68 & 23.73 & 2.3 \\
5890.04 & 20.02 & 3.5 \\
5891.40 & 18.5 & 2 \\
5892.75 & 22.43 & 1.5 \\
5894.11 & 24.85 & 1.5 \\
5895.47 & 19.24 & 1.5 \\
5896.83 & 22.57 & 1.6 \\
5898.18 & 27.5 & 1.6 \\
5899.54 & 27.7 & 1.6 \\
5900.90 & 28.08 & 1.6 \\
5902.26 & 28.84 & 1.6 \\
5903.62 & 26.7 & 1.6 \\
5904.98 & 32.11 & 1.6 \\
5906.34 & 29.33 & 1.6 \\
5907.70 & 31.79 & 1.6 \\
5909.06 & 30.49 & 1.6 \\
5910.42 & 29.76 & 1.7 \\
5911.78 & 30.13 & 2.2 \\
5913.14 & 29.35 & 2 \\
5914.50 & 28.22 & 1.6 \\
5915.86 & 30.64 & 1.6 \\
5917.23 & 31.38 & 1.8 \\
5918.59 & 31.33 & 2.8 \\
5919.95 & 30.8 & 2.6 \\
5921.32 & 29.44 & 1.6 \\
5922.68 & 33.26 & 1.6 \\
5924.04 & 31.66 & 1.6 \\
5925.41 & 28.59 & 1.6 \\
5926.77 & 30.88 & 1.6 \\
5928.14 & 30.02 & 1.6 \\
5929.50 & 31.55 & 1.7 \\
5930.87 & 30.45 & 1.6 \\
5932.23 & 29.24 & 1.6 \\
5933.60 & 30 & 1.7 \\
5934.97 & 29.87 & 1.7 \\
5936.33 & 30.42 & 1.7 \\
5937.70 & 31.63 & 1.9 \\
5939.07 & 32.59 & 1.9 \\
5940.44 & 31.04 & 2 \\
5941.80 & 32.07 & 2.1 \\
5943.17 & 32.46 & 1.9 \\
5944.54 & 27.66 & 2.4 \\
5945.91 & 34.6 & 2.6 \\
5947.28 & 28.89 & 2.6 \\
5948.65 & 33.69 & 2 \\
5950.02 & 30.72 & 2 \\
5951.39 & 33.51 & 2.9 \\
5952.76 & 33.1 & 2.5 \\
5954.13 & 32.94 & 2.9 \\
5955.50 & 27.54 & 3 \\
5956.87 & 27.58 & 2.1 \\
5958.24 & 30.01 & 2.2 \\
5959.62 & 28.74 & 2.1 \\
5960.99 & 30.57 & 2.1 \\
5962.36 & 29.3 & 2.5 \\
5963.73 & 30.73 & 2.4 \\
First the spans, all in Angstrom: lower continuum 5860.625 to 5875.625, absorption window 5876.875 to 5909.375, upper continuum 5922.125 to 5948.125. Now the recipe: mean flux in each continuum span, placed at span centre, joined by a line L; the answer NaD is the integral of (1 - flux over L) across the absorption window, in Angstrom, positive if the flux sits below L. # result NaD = 4.57 Angstrom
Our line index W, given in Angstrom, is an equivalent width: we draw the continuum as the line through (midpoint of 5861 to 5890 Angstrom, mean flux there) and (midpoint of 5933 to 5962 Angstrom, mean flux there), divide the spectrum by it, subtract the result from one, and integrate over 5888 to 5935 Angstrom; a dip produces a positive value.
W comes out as 3.0 Angstrom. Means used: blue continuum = 29.5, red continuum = 30.9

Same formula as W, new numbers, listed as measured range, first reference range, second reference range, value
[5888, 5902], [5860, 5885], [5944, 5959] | 3.2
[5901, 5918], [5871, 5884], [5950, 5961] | 0.3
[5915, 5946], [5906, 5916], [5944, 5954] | 0.1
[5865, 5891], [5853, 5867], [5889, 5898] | -3.2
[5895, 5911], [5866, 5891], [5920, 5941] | 1.0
